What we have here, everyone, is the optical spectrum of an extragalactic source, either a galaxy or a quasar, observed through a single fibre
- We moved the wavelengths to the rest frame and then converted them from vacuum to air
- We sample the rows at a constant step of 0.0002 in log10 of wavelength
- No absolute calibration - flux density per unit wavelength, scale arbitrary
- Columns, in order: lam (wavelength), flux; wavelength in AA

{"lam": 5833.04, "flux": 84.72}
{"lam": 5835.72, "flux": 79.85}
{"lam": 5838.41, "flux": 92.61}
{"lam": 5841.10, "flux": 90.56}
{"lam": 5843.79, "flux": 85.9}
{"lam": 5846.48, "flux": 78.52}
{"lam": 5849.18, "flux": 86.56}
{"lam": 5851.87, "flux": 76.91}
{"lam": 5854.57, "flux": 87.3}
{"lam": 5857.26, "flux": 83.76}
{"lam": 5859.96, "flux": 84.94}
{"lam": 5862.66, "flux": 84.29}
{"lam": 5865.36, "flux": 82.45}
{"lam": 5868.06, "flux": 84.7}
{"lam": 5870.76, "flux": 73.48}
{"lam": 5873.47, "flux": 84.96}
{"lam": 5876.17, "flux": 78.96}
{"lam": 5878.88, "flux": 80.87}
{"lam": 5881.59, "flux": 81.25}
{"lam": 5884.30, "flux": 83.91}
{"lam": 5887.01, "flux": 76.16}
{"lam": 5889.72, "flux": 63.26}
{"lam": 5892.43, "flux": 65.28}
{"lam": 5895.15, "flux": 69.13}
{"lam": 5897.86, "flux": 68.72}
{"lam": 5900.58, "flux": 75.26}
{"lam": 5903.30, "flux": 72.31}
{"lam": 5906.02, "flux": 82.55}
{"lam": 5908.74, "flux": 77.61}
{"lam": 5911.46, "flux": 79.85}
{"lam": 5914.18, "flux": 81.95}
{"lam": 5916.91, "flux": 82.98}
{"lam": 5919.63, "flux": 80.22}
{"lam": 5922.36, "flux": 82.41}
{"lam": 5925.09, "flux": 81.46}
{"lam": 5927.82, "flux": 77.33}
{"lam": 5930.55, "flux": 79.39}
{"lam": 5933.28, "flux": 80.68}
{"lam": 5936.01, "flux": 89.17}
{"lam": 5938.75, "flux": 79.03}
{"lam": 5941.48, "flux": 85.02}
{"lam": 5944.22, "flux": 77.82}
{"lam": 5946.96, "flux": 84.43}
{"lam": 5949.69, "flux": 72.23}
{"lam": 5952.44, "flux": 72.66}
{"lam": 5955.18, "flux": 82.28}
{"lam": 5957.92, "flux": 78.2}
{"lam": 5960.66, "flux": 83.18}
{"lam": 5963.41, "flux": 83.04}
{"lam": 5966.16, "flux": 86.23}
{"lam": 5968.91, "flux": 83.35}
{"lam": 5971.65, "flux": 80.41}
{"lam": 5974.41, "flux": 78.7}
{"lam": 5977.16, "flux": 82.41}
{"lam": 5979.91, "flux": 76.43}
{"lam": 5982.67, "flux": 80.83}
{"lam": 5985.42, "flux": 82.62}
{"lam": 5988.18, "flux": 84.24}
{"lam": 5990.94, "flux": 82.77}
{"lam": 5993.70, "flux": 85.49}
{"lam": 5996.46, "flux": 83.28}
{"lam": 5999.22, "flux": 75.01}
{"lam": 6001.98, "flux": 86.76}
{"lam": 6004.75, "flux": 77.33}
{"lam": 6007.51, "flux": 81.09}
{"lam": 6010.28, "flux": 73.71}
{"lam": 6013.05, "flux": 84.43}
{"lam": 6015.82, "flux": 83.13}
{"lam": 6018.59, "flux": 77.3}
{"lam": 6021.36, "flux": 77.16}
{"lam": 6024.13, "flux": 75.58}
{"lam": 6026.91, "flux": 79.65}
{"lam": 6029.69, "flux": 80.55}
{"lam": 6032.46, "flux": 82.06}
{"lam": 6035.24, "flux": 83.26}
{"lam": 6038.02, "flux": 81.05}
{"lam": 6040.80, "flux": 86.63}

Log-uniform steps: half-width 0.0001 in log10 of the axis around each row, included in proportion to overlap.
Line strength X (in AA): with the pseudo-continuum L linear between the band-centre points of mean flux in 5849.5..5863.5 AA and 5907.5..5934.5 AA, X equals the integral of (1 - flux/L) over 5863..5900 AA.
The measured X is 2.6 AA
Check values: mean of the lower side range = 83.7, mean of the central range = 76.6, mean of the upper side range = 80.4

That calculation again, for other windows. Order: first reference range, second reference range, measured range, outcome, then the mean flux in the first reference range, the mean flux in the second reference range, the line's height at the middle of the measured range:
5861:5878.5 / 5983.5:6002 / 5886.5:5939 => 3.0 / 81.5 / 82.6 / 81.9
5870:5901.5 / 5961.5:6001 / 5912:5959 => -1.1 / 75.1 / 81.8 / 78.6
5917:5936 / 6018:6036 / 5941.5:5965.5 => 0.3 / 81.1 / 79.3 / 80.6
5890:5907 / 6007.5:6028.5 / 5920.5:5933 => -1.2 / 71.4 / 78.9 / 73.2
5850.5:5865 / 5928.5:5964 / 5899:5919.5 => 0.7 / 83.4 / 80.4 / 81.7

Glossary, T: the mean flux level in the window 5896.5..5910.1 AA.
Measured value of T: 75.3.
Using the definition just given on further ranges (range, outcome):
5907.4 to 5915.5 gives 79.8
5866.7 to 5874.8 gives 81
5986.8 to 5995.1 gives 84.1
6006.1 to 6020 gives 79.9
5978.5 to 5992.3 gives 81.4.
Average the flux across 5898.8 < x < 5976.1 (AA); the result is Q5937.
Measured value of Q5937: 80.3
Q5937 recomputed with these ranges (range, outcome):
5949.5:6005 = 81.1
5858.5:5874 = 82.3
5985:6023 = 81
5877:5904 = 73.7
